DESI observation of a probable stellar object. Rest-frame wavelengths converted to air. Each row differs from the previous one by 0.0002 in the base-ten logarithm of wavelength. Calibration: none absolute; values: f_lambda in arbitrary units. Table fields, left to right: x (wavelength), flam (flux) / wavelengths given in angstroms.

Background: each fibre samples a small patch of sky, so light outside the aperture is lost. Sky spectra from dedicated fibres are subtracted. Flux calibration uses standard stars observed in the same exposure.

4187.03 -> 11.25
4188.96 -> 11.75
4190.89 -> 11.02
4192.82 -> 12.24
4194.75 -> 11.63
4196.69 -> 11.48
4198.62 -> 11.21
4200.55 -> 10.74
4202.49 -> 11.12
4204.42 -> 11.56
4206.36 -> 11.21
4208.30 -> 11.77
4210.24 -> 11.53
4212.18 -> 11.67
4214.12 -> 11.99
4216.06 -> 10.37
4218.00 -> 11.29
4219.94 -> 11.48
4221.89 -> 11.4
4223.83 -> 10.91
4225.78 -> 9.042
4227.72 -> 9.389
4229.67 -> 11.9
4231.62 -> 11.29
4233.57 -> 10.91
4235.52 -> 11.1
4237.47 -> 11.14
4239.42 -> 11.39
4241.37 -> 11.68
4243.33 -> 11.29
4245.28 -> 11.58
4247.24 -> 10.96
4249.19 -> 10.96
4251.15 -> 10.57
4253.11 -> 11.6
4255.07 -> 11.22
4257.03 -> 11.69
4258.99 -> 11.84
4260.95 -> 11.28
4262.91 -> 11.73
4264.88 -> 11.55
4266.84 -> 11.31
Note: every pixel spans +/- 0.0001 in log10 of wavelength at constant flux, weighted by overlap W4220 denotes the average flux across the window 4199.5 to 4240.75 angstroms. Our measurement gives 11.1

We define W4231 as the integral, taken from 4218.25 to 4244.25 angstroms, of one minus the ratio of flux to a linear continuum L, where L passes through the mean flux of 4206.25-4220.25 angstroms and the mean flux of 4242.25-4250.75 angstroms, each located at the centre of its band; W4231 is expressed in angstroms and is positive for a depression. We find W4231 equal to 0.64 angstroms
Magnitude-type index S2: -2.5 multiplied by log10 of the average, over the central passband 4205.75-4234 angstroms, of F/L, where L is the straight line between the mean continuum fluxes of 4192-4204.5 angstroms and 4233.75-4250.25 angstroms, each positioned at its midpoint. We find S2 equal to 0.02 mag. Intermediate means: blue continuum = 11.4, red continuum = 11.2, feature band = 11.1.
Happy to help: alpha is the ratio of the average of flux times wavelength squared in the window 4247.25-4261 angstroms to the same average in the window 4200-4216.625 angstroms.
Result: 1.02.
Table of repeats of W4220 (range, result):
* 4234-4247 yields 11.3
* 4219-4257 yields 11.1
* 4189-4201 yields 11.4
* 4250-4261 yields 11.4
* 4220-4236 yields 10.8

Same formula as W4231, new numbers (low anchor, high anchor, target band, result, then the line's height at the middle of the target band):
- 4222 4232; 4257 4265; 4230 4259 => -0.5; 11.1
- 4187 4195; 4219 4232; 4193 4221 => -0.4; 11.2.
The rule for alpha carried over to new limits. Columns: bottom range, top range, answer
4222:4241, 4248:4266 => 1.06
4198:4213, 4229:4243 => 1.01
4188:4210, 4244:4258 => 1.01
